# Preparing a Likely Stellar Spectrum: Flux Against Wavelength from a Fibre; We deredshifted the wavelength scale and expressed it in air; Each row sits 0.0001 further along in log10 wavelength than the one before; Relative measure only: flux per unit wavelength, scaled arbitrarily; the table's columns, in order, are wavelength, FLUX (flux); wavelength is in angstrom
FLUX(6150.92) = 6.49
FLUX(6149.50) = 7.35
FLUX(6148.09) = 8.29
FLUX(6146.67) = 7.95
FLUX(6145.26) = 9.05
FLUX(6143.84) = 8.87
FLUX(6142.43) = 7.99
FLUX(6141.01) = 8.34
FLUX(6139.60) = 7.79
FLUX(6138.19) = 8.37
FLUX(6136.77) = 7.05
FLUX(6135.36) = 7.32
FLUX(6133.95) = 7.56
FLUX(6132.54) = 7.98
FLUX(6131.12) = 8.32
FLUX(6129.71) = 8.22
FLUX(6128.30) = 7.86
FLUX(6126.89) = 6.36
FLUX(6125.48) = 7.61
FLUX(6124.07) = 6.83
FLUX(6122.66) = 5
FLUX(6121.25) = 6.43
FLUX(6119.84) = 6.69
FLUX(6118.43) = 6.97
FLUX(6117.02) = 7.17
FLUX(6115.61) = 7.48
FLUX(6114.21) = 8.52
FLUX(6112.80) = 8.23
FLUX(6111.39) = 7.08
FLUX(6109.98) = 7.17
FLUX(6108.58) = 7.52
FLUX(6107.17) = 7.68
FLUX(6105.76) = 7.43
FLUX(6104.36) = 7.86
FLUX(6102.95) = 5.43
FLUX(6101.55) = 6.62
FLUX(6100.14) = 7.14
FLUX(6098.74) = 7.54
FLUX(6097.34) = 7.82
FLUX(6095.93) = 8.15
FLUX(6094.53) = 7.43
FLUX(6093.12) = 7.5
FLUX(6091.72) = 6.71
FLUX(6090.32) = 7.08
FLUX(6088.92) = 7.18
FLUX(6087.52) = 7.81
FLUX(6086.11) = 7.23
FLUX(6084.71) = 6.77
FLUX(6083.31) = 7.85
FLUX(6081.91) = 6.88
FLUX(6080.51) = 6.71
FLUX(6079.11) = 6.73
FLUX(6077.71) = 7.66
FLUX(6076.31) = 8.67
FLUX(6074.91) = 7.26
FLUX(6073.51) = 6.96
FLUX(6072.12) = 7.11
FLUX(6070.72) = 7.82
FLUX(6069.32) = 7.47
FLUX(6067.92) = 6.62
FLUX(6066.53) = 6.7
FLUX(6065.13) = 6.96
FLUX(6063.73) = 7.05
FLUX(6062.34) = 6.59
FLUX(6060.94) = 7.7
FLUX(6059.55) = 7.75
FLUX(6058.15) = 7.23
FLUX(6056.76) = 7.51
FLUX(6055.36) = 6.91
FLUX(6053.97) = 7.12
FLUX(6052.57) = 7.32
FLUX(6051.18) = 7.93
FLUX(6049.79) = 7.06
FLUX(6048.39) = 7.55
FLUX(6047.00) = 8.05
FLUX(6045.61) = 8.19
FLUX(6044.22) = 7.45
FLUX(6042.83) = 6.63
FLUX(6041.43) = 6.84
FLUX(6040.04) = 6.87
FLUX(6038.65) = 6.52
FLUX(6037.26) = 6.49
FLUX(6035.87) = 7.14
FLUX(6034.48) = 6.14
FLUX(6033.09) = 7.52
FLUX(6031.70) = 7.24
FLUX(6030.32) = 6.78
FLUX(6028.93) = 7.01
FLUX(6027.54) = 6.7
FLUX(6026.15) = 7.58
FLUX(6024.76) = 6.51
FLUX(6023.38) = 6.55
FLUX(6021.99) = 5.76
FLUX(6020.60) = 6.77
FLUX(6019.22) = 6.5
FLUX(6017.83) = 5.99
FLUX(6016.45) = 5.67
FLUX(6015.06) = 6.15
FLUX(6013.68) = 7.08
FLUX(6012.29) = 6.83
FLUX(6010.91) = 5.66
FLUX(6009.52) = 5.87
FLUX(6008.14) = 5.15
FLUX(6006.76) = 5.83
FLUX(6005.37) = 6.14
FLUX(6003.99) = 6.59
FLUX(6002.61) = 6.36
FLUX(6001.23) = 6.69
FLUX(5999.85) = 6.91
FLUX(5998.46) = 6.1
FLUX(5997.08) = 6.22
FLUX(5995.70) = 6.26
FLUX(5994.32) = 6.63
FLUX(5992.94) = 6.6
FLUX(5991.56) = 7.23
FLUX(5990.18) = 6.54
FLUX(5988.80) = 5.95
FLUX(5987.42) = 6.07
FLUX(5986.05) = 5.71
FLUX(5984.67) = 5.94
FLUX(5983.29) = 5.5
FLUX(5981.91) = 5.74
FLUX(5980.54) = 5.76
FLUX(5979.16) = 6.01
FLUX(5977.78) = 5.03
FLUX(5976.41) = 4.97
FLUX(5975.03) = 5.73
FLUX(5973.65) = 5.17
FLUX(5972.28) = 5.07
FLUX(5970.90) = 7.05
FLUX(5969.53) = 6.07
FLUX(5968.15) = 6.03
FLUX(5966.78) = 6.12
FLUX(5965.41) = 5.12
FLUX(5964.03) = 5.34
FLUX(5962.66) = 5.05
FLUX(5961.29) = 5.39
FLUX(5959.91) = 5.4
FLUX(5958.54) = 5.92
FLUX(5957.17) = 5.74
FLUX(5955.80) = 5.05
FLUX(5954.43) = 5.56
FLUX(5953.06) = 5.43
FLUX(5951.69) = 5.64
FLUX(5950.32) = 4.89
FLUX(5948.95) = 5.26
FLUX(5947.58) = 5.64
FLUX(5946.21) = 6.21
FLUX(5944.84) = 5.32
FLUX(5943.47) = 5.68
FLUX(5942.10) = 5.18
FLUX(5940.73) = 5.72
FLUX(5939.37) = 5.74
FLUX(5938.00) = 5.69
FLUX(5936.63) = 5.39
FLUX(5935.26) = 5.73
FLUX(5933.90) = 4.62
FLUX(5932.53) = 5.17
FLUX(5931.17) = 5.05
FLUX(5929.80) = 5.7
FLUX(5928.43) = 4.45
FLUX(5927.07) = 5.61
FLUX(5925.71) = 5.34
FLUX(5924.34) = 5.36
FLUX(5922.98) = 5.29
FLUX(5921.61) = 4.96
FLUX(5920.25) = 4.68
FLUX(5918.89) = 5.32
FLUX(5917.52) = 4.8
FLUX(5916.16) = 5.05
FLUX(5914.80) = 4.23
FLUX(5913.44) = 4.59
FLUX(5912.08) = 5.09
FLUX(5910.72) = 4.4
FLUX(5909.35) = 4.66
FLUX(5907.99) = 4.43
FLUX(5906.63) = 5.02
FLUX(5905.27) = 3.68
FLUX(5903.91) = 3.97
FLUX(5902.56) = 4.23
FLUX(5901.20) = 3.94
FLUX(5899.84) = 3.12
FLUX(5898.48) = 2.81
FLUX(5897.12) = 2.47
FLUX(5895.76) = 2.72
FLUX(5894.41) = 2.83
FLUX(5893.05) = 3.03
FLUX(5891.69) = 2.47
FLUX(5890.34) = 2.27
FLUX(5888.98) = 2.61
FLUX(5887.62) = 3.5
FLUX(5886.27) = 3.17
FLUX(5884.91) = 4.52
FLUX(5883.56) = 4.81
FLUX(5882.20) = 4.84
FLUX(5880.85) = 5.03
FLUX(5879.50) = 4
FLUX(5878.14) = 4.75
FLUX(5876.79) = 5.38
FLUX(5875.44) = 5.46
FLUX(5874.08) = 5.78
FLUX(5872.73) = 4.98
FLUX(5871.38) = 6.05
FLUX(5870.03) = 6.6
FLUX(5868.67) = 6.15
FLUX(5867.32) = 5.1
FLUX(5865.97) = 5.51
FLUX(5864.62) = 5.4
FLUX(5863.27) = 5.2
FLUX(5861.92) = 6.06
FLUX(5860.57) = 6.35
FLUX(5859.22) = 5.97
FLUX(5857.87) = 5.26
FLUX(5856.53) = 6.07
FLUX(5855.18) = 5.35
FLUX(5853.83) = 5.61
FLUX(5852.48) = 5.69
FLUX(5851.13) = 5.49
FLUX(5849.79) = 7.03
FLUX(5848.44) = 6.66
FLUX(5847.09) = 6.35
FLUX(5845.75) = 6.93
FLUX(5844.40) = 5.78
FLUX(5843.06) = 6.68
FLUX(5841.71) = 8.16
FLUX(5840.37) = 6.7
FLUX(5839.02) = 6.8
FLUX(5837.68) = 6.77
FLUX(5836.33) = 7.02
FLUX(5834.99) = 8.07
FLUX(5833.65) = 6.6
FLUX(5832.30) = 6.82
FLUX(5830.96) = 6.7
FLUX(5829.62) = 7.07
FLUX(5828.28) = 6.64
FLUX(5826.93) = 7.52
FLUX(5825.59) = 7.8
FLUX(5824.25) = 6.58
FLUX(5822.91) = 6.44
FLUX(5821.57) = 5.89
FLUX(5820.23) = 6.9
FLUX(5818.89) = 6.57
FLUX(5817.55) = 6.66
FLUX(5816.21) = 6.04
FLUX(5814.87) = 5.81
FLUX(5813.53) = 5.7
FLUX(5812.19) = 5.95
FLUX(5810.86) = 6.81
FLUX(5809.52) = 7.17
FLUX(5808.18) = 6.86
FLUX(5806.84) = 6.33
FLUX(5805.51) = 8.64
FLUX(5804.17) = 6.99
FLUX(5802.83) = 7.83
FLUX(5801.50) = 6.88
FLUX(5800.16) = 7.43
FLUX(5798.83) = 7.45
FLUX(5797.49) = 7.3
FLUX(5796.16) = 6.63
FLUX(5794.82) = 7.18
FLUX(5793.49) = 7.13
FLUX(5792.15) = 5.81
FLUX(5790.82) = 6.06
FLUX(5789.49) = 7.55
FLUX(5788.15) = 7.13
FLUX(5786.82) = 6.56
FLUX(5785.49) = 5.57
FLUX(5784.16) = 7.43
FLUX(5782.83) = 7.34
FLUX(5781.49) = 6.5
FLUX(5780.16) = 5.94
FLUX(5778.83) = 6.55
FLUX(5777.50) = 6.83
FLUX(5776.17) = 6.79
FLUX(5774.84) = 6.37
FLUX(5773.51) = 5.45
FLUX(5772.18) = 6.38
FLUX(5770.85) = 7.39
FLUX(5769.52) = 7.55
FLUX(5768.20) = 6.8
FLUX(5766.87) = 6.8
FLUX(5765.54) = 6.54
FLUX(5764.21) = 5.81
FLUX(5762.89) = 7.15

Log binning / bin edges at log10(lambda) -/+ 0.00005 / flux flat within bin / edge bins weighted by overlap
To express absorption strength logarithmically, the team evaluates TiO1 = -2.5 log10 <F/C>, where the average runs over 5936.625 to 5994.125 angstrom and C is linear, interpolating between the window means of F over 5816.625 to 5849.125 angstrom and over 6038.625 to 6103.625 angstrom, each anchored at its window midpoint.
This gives 0.23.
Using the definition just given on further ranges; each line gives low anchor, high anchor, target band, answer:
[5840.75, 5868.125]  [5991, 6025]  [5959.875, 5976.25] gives 0.12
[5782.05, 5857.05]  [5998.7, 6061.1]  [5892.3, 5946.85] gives 0.40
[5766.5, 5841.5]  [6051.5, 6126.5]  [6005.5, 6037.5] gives 0.10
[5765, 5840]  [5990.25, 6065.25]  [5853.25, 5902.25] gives 0.43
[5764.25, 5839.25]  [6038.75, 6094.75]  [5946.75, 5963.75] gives 0.29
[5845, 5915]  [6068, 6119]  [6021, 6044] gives -0.03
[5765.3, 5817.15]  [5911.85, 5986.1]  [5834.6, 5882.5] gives 0.04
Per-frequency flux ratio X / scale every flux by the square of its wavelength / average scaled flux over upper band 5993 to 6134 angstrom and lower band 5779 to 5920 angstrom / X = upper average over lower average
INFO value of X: 1.32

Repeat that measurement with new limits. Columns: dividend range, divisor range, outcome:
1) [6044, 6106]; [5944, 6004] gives 1.29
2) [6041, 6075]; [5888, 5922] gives 1.97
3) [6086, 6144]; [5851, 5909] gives 1.75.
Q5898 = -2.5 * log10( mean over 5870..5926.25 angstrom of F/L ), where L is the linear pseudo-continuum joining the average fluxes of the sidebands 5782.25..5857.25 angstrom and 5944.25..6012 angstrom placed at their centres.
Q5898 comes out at 0.41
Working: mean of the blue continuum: 6.73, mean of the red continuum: 5.84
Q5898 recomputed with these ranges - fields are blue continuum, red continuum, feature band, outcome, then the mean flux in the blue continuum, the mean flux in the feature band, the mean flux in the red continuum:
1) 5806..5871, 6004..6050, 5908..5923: 0.34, 6.41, 4.78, 6.67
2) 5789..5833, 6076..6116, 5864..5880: 0.26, 6.82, 5.44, 7.36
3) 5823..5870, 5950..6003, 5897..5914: 0.45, 6.41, 4.08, 5.85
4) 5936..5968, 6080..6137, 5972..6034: -0.02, 5.51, 6.23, 7.28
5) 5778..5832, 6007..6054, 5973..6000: 0.13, 6.78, 5.99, 6.77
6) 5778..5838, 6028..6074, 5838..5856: 0.08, 6.81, 6.41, 7.16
